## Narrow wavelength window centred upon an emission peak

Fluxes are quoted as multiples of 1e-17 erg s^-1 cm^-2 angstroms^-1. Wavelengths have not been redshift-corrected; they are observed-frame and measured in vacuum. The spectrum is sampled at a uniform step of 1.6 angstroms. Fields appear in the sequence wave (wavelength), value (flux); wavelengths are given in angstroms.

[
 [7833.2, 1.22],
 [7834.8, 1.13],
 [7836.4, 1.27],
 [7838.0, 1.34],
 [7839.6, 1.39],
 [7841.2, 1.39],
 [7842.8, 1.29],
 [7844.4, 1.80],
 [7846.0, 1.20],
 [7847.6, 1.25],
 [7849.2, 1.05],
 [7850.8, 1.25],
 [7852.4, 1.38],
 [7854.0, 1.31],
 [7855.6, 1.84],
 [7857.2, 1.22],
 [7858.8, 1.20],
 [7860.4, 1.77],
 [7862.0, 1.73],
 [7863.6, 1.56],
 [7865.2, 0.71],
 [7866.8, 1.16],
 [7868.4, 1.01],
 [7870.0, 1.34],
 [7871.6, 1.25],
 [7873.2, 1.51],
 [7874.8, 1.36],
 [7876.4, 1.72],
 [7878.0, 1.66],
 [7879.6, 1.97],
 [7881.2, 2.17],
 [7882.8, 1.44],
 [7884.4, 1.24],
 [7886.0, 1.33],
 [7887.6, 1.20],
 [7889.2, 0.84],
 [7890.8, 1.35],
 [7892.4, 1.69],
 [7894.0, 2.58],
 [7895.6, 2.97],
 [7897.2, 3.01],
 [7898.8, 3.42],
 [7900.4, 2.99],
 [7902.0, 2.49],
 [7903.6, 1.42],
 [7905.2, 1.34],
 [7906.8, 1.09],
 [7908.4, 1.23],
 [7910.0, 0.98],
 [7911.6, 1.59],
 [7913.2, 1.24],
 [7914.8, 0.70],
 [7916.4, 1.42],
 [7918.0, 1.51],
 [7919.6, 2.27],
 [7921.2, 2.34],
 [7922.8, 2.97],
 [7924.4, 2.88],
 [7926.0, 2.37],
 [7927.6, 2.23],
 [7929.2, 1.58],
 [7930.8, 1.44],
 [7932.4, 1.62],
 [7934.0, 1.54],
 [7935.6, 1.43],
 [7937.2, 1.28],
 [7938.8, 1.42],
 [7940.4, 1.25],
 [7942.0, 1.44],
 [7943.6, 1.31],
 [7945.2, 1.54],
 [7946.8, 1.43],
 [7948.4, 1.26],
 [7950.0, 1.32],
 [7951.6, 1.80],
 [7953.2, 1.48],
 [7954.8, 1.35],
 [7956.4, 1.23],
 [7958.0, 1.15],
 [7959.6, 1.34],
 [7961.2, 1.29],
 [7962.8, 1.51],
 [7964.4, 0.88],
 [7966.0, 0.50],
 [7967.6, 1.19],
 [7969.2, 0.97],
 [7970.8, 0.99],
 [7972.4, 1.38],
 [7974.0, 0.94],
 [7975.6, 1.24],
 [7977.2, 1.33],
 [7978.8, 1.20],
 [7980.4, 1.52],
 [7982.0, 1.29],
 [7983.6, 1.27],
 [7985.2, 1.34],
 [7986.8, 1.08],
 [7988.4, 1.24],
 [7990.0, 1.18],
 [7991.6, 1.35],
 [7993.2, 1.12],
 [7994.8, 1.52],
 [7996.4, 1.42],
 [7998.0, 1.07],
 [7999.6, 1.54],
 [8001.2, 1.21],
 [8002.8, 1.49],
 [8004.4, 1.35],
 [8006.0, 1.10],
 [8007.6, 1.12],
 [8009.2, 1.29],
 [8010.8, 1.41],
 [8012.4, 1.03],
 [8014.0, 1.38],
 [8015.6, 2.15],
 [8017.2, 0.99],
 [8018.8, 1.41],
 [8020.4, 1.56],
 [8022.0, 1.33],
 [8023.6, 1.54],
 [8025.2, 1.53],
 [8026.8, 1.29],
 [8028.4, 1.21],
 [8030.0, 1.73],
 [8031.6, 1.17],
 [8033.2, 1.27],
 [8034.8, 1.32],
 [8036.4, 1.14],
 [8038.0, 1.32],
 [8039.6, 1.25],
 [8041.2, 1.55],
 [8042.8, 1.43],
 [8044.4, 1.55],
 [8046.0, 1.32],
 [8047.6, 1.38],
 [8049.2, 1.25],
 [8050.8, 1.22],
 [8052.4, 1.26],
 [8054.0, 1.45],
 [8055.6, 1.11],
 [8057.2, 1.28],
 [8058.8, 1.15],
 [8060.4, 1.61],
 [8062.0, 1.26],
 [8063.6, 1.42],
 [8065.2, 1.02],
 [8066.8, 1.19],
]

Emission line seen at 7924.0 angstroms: [N II] 6583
